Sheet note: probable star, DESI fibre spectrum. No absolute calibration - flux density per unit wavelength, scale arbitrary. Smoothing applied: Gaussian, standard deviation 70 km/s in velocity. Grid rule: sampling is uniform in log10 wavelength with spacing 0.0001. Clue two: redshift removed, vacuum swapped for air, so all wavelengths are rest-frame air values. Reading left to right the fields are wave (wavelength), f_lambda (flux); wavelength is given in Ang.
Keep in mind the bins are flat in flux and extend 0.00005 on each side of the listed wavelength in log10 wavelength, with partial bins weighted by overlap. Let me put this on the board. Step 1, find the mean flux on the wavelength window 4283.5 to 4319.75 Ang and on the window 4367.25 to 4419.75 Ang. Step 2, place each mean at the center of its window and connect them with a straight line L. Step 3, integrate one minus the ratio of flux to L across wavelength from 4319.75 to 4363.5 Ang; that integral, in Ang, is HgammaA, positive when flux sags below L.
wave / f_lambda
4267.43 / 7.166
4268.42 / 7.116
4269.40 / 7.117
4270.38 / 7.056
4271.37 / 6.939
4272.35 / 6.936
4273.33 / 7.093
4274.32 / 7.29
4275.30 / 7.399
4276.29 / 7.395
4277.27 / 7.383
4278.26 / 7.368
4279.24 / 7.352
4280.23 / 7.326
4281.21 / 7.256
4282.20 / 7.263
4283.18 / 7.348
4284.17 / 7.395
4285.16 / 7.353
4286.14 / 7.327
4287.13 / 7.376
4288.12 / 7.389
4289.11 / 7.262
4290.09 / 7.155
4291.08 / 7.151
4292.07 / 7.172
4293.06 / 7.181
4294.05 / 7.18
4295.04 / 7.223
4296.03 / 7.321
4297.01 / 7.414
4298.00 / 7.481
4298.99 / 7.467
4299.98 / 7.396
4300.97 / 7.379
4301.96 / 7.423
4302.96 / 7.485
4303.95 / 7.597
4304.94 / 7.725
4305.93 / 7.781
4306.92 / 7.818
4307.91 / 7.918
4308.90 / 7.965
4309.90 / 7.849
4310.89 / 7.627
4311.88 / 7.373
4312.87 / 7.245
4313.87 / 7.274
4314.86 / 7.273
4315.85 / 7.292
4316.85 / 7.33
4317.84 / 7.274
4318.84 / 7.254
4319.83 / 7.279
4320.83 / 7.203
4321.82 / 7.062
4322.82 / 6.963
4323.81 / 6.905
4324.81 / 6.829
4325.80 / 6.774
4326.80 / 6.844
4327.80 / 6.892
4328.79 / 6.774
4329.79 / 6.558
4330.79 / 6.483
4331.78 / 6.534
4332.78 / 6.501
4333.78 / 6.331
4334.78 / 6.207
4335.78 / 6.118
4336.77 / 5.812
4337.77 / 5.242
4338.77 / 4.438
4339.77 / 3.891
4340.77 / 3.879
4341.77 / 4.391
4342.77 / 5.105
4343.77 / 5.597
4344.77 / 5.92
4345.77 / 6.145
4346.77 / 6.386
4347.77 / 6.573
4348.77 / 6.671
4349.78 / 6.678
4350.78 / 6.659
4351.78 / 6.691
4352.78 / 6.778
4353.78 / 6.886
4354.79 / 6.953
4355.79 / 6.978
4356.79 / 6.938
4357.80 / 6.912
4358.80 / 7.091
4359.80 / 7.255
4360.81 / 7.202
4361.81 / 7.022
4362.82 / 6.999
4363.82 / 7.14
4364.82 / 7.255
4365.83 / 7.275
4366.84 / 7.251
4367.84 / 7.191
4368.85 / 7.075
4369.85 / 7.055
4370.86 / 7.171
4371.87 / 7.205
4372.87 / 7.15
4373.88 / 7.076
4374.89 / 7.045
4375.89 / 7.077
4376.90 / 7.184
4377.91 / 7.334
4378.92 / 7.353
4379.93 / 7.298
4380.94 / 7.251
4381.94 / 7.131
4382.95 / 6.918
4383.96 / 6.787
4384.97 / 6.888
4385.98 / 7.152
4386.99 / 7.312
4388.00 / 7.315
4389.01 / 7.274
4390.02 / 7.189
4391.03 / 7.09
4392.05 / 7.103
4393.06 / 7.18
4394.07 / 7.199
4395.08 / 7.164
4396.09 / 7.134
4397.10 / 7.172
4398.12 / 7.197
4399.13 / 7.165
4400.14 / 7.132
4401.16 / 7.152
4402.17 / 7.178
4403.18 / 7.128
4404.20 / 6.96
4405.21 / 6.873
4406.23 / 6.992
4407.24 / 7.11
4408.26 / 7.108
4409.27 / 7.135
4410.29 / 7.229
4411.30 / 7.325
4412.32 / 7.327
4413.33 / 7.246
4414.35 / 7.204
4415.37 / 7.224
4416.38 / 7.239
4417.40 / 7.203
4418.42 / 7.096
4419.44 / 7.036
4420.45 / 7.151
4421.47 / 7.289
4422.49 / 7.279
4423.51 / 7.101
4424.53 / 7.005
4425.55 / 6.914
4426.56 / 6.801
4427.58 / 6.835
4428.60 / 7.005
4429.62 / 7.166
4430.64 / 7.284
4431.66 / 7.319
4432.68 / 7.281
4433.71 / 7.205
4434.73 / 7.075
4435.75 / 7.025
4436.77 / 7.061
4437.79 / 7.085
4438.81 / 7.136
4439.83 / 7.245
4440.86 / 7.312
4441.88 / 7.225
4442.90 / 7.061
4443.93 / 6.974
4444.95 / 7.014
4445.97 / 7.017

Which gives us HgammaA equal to 5.5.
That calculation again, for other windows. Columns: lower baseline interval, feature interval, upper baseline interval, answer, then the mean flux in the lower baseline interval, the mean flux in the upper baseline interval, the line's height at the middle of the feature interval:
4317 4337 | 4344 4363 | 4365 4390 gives 0.58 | 6.75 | 7.16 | 6.97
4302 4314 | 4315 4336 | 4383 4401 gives 1.92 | 7.64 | 7.14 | 7.53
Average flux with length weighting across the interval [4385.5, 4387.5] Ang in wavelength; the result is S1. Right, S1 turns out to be 7.23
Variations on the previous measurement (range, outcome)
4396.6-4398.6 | 7.16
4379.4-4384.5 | 7.08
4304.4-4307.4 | 7.78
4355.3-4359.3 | 6.98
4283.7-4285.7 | 7.38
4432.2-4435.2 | 7.17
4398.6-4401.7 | 7.16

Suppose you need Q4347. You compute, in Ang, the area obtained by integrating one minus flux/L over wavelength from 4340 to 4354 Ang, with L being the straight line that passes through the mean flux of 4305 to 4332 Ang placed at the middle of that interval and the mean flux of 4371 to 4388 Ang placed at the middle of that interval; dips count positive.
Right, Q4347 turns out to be 2.36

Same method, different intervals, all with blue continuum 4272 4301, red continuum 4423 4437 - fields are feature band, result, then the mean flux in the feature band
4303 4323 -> -0.6 Ang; 7.46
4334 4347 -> 3.4 Ang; 5.32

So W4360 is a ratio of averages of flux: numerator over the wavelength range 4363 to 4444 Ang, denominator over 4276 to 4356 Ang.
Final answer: 1.0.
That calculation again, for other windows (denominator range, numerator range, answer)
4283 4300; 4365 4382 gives 0.98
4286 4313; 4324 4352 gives 0.81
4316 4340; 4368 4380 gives 1.10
